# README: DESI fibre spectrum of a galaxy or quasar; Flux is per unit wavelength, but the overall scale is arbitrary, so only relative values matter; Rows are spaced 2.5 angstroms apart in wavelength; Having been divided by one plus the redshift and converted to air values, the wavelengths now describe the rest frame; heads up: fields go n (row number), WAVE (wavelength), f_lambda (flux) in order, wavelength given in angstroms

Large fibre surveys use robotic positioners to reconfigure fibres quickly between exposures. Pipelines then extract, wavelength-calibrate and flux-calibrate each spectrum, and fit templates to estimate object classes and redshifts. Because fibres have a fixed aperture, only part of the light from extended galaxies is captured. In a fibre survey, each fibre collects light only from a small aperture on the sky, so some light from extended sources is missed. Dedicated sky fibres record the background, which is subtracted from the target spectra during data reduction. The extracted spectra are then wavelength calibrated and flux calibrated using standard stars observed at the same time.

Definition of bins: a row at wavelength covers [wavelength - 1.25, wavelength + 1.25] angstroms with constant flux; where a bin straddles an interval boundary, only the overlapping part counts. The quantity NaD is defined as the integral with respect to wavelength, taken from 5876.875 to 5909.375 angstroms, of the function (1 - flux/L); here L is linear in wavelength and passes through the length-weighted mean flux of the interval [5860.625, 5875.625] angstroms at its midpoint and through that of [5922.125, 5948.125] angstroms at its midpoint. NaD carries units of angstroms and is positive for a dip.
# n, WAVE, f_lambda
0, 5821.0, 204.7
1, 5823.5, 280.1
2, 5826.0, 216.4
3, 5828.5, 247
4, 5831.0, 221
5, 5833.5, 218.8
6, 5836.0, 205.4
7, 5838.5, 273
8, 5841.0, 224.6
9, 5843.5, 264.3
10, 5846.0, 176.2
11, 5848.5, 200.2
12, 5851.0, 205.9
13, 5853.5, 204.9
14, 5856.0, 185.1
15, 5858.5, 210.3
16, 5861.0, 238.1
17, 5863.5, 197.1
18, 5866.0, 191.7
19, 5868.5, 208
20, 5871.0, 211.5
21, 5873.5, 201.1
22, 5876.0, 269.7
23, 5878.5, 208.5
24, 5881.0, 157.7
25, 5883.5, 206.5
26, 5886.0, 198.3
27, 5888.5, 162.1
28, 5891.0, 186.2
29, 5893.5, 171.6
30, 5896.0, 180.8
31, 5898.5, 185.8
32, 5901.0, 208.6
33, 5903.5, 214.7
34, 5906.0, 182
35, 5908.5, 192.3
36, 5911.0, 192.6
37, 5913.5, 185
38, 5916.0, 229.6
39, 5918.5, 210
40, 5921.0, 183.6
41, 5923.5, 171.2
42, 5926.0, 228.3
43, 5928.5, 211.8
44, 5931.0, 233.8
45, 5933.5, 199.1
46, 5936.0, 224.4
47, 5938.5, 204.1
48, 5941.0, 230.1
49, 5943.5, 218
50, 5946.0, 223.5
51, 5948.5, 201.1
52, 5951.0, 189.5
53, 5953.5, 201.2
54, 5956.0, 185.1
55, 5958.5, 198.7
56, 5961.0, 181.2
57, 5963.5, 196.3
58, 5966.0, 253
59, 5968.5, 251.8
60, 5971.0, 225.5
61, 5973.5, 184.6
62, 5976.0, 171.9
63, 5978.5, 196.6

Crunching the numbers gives 3.31 angstroms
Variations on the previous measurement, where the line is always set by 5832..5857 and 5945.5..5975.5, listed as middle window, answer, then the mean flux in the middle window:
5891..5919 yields 2.1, 195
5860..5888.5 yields 1.1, 206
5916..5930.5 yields 0.3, 205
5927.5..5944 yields -0.7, 217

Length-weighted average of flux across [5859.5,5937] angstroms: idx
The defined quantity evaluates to 201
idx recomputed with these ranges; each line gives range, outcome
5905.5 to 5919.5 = 199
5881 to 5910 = 189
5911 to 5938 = 207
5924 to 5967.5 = 210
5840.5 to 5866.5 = 209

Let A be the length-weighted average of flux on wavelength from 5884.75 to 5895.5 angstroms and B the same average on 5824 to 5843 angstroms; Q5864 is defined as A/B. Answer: 0.8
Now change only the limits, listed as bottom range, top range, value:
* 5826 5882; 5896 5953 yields 0.95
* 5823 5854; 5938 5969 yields 0.93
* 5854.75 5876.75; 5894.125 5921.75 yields 0.93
